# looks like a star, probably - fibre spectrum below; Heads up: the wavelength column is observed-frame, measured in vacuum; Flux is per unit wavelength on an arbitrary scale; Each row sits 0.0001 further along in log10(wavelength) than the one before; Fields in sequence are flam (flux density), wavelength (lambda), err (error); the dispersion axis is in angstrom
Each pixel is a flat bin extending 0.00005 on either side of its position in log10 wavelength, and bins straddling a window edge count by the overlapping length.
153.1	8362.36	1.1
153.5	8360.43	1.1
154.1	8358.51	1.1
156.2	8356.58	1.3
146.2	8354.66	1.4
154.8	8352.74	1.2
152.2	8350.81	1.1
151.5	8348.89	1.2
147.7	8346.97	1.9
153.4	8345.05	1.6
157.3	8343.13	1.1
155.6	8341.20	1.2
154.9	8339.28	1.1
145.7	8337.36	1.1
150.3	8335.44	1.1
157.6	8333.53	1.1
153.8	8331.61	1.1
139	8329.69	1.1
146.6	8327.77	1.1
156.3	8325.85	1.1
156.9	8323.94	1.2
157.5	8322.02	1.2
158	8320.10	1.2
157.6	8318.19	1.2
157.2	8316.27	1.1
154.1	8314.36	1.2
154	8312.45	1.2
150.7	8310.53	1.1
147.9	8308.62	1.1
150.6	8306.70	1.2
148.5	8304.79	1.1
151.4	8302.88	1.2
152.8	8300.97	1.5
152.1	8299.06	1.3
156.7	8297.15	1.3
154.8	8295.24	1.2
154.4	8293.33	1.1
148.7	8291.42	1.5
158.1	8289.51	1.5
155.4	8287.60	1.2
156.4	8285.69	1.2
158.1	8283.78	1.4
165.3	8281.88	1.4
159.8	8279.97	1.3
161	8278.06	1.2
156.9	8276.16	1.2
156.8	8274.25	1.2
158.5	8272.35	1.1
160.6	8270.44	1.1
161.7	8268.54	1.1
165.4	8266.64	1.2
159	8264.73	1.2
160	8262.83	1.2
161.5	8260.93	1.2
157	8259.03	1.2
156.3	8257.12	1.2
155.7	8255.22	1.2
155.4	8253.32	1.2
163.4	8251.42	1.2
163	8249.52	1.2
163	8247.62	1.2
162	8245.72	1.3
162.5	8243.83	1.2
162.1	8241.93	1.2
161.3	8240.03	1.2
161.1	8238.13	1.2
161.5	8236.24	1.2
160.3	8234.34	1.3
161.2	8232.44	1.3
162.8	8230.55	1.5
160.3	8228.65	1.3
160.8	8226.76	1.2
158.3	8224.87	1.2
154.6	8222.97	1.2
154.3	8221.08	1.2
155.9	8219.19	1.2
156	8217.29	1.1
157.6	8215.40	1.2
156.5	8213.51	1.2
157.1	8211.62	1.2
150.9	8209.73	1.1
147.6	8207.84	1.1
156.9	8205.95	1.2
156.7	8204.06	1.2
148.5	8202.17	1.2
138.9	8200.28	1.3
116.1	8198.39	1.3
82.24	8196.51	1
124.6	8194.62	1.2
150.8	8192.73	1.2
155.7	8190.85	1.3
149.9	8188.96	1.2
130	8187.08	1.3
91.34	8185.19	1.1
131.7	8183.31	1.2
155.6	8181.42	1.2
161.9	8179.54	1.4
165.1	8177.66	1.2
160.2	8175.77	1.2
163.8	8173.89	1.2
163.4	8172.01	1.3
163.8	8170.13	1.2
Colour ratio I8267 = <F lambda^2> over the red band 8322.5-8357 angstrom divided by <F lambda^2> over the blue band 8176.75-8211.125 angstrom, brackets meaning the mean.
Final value 1.13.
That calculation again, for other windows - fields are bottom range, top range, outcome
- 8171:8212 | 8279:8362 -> 1.10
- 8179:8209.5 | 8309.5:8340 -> 1.15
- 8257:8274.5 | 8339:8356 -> 0.97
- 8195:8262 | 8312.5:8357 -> 1.02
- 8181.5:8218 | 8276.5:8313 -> 1.13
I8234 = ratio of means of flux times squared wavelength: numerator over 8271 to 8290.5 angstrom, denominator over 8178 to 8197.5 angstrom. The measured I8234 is 1.21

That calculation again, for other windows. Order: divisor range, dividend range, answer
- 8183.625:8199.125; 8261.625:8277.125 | 1.30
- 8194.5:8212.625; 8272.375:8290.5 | 1.17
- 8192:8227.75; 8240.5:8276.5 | 1.11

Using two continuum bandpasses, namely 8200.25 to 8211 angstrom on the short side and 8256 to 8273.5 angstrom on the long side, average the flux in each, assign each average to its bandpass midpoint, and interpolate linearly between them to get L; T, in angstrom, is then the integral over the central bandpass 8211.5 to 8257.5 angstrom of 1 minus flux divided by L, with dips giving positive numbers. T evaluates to -1.20 angstrom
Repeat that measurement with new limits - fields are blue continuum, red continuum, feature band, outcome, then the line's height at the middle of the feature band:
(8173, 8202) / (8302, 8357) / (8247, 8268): -2.1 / 146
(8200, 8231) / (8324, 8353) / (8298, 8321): 0.0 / 153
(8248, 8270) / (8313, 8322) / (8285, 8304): 0.5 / 158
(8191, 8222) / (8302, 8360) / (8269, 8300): -1.6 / 150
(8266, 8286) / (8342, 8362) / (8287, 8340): 1.2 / 156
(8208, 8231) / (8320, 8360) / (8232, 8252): -0.8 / 156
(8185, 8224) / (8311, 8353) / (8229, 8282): -4.7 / 147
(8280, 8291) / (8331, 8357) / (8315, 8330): 0.0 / 155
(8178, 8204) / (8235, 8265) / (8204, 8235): -2.0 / 147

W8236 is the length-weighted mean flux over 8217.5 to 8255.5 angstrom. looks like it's 160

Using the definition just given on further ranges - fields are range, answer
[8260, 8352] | 155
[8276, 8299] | 157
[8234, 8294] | 159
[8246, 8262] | 159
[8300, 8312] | 150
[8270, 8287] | 159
